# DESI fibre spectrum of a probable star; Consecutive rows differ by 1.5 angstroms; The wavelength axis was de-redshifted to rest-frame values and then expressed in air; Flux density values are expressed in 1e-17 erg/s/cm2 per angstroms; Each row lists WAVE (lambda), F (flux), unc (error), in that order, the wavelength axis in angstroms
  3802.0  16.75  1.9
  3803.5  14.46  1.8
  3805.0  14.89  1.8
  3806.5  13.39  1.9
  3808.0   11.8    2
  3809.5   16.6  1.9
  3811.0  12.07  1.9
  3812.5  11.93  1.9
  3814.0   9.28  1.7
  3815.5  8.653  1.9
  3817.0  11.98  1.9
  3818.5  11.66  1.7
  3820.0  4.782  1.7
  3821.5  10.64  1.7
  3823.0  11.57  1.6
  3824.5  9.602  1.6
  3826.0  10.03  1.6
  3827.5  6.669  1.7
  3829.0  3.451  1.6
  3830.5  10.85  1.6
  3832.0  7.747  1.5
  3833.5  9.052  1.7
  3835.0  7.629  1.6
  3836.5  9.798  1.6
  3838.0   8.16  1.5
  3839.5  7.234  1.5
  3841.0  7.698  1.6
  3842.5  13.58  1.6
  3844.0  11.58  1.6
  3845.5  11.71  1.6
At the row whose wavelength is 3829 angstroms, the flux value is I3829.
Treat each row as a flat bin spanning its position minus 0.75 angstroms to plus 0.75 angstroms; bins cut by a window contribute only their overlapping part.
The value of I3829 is 3.451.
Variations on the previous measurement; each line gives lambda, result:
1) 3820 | 4.782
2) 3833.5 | 9.052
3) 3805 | 14.89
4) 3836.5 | 9.798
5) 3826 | 10.03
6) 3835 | 7.629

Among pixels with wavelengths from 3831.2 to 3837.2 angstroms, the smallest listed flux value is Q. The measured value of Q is 7.629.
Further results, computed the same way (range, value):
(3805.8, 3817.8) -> 8.653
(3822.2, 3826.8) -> 9.602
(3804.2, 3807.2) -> 13.39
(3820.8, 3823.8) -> 10.64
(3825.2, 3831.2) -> 3.451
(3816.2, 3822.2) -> 4.782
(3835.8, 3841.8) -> 7.234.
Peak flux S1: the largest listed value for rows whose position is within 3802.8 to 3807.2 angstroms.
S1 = 14.89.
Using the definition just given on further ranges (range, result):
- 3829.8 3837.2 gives 10.85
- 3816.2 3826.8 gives 11.98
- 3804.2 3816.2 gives 16.6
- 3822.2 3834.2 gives 11.57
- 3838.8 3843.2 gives 13.58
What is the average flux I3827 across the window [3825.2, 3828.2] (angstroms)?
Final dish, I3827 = 8.4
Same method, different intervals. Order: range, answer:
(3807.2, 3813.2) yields 13.1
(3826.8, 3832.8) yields 7.2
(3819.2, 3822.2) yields 7.73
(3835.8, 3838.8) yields 8.94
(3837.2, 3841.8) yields 7.78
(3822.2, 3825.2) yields 10.6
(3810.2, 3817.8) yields 10.8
